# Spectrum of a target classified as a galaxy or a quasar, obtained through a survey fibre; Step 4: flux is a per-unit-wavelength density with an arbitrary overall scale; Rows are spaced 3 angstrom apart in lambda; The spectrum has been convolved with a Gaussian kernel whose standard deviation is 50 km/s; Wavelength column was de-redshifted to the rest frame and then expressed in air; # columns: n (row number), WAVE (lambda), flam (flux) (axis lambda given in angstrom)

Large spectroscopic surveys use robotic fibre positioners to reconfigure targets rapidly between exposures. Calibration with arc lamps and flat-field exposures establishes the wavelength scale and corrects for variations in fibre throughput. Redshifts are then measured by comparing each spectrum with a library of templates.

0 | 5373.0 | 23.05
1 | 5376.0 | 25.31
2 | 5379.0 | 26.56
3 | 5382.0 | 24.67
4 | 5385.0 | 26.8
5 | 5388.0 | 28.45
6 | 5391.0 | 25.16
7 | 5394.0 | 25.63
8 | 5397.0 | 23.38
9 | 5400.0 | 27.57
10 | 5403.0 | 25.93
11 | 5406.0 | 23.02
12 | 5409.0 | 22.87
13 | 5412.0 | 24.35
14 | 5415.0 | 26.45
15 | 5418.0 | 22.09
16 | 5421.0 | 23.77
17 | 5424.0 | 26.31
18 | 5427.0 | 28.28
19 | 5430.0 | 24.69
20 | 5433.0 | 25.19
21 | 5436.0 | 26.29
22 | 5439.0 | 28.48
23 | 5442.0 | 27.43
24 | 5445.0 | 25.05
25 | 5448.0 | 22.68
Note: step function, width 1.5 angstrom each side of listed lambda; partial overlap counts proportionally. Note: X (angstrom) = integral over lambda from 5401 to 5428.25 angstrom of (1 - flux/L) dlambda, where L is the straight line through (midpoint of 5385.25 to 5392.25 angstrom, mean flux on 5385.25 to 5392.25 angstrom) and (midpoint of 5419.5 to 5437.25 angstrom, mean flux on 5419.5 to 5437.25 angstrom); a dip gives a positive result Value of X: 1.4 angstrom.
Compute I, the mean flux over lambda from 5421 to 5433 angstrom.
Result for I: 25.9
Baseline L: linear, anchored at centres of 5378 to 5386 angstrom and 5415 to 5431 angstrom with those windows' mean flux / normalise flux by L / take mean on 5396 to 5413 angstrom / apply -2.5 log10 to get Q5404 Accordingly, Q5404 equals 0.041 mag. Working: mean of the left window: 25.9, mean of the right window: 25.2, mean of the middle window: 24.6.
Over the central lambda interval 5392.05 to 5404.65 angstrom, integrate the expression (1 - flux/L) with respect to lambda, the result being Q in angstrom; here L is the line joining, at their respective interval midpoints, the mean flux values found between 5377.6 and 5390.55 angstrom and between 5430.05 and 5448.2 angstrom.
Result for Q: 0.4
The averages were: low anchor 26.5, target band 25.6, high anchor 26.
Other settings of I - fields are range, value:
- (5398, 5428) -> 25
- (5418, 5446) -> 26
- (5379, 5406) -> 25.8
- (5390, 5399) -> 24.9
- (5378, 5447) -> 25.6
